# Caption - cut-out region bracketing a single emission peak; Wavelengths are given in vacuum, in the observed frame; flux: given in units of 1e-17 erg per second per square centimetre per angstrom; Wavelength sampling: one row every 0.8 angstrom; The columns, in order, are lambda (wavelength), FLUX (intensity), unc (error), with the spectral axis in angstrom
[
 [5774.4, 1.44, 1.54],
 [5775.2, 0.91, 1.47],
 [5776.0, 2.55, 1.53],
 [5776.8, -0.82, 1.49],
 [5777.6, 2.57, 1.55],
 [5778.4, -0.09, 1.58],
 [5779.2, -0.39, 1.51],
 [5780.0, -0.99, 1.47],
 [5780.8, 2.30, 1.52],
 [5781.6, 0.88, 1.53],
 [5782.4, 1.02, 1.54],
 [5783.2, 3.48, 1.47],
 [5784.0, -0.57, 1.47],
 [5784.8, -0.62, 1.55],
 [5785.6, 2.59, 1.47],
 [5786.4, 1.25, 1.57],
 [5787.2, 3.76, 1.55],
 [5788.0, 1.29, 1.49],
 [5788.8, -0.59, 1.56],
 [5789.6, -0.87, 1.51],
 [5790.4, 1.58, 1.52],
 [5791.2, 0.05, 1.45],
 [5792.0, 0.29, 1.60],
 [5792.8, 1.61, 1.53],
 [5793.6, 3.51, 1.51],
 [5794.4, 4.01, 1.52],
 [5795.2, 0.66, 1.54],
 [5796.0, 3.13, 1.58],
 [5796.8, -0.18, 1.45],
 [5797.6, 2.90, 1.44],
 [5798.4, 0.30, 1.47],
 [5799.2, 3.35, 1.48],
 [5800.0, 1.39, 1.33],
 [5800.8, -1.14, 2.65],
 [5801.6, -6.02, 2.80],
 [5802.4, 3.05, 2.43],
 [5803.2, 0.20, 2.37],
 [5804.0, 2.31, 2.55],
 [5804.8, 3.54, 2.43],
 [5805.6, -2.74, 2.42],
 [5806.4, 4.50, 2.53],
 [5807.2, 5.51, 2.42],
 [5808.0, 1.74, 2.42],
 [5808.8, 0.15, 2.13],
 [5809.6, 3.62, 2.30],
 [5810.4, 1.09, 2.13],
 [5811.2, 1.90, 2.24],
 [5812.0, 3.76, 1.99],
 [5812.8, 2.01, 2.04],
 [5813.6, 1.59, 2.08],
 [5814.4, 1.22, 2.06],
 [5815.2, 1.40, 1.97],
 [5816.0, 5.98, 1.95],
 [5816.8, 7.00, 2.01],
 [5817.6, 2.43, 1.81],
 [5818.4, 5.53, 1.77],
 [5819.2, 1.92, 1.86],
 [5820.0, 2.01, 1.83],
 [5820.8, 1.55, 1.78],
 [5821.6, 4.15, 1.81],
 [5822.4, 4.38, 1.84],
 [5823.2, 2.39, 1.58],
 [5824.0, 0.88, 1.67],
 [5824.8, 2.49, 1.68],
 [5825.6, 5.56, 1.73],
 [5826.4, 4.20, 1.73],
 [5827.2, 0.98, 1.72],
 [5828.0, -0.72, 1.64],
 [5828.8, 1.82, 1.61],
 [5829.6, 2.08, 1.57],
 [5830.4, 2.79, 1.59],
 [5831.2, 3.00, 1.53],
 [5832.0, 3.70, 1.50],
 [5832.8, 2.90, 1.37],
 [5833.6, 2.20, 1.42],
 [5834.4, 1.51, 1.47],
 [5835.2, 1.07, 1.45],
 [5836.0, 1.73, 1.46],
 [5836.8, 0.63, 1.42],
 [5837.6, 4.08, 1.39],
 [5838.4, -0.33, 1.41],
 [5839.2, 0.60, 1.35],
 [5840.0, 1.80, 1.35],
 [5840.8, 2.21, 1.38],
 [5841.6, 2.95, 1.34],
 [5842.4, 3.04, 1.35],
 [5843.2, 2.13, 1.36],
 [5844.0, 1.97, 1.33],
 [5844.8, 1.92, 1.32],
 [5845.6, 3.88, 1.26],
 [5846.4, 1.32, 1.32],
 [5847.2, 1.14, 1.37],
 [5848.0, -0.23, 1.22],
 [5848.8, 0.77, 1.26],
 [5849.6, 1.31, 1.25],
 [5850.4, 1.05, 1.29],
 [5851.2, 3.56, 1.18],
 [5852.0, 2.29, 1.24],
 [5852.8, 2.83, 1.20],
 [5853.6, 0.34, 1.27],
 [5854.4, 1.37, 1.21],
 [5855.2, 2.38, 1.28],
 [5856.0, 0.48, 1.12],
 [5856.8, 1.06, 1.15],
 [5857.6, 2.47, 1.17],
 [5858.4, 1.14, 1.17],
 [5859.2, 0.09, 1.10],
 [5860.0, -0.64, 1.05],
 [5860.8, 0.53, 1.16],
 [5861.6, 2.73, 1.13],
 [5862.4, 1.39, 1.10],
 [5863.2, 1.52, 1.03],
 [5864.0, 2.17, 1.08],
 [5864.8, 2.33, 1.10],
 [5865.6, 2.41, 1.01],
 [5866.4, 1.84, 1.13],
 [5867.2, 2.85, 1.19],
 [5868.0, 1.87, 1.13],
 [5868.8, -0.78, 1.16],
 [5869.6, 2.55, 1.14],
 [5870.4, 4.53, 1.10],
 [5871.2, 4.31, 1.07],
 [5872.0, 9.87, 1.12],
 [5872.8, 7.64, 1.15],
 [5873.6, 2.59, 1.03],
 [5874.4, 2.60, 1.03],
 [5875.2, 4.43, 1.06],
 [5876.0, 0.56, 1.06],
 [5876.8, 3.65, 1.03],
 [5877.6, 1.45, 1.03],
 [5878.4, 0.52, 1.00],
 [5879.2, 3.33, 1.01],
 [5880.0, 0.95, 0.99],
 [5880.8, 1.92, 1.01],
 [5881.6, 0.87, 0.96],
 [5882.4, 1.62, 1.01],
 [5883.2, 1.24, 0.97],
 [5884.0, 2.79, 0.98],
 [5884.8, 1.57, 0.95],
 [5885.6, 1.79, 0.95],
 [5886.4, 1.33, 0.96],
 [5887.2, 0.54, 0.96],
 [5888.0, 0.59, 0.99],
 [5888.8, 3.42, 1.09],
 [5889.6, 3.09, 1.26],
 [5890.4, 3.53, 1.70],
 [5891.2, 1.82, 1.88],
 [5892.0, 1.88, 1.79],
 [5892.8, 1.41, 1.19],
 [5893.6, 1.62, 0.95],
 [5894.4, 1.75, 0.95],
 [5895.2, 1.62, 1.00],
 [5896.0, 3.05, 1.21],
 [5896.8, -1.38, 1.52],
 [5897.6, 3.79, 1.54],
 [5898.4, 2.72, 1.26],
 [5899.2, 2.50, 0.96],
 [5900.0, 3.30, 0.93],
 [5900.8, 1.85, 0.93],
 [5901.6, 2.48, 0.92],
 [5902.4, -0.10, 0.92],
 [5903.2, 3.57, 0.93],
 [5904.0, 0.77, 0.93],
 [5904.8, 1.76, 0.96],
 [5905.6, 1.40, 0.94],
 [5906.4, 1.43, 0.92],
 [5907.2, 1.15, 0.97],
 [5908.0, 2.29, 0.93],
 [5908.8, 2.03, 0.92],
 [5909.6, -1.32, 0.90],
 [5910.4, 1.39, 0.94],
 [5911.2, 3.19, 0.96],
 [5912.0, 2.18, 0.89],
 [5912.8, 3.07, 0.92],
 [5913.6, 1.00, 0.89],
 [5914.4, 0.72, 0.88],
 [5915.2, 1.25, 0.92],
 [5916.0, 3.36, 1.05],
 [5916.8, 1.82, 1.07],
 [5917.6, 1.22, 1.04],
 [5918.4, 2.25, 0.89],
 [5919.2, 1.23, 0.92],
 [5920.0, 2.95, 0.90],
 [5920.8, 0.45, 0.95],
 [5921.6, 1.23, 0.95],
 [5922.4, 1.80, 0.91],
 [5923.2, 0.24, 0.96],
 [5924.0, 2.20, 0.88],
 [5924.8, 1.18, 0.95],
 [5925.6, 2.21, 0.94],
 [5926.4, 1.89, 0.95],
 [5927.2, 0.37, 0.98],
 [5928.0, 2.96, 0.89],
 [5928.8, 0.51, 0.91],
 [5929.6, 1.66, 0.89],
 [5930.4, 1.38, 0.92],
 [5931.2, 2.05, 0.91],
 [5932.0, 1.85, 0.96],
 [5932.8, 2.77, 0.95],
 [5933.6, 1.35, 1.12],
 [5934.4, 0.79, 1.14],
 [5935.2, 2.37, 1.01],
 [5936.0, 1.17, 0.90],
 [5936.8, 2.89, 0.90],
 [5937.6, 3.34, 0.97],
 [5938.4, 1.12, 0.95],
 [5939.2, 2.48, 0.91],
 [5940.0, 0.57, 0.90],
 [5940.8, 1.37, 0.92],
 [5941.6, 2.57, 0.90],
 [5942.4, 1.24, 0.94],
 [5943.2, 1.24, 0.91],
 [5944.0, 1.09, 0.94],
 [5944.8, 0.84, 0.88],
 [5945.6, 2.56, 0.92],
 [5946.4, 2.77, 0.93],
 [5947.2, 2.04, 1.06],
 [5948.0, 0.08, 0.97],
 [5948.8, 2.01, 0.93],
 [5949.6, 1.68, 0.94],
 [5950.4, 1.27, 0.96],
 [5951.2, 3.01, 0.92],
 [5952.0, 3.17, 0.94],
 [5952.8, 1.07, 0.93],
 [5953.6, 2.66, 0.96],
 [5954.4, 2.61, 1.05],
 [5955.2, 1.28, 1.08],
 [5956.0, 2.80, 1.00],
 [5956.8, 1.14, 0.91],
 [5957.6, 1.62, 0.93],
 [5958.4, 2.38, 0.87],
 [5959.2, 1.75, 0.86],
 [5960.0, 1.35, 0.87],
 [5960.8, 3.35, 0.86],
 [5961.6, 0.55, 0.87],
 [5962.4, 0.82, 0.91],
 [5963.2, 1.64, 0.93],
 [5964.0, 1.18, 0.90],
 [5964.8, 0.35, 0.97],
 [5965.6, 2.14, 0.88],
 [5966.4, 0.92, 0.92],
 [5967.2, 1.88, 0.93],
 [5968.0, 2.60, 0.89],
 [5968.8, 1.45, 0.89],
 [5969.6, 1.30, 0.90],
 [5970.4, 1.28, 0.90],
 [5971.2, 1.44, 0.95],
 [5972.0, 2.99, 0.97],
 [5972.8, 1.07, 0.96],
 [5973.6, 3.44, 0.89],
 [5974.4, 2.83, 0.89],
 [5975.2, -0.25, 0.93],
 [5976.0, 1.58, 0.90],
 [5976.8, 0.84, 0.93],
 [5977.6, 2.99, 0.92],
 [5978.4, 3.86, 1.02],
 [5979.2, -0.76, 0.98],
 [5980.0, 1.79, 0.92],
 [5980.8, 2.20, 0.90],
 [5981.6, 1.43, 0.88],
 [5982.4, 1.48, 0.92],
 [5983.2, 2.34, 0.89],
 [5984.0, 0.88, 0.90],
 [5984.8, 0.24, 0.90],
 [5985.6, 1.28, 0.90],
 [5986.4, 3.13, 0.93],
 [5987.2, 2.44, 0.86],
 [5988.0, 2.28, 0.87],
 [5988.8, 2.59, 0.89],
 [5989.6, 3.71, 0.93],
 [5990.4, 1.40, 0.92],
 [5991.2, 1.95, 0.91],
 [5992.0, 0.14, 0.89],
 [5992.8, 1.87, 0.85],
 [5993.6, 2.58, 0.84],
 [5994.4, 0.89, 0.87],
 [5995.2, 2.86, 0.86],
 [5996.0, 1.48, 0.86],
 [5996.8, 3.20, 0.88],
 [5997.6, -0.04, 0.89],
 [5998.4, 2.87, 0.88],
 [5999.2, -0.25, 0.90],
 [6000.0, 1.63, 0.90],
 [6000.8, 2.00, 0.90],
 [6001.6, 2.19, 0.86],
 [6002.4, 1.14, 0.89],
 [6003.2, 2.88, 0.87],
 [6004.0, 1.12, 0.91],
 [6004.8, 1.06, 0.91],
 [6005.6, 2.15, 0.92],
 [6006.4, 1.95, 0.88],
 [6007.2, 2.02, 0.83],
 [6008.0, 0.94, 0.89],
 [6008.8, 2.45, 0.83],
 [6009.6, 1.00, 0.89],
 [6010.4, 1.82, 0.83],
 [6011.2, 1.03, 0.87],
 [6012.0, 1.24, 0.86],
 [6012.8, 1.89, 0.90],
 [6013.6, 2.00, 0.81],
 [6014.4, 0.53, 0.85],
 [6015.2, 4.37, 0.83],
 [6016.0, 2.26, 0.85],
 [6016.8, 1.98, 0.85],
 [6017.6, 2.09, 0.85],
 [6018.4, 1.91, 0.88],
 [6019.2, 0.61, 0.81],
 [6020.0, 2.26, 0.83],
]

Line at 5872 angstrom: [O III]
